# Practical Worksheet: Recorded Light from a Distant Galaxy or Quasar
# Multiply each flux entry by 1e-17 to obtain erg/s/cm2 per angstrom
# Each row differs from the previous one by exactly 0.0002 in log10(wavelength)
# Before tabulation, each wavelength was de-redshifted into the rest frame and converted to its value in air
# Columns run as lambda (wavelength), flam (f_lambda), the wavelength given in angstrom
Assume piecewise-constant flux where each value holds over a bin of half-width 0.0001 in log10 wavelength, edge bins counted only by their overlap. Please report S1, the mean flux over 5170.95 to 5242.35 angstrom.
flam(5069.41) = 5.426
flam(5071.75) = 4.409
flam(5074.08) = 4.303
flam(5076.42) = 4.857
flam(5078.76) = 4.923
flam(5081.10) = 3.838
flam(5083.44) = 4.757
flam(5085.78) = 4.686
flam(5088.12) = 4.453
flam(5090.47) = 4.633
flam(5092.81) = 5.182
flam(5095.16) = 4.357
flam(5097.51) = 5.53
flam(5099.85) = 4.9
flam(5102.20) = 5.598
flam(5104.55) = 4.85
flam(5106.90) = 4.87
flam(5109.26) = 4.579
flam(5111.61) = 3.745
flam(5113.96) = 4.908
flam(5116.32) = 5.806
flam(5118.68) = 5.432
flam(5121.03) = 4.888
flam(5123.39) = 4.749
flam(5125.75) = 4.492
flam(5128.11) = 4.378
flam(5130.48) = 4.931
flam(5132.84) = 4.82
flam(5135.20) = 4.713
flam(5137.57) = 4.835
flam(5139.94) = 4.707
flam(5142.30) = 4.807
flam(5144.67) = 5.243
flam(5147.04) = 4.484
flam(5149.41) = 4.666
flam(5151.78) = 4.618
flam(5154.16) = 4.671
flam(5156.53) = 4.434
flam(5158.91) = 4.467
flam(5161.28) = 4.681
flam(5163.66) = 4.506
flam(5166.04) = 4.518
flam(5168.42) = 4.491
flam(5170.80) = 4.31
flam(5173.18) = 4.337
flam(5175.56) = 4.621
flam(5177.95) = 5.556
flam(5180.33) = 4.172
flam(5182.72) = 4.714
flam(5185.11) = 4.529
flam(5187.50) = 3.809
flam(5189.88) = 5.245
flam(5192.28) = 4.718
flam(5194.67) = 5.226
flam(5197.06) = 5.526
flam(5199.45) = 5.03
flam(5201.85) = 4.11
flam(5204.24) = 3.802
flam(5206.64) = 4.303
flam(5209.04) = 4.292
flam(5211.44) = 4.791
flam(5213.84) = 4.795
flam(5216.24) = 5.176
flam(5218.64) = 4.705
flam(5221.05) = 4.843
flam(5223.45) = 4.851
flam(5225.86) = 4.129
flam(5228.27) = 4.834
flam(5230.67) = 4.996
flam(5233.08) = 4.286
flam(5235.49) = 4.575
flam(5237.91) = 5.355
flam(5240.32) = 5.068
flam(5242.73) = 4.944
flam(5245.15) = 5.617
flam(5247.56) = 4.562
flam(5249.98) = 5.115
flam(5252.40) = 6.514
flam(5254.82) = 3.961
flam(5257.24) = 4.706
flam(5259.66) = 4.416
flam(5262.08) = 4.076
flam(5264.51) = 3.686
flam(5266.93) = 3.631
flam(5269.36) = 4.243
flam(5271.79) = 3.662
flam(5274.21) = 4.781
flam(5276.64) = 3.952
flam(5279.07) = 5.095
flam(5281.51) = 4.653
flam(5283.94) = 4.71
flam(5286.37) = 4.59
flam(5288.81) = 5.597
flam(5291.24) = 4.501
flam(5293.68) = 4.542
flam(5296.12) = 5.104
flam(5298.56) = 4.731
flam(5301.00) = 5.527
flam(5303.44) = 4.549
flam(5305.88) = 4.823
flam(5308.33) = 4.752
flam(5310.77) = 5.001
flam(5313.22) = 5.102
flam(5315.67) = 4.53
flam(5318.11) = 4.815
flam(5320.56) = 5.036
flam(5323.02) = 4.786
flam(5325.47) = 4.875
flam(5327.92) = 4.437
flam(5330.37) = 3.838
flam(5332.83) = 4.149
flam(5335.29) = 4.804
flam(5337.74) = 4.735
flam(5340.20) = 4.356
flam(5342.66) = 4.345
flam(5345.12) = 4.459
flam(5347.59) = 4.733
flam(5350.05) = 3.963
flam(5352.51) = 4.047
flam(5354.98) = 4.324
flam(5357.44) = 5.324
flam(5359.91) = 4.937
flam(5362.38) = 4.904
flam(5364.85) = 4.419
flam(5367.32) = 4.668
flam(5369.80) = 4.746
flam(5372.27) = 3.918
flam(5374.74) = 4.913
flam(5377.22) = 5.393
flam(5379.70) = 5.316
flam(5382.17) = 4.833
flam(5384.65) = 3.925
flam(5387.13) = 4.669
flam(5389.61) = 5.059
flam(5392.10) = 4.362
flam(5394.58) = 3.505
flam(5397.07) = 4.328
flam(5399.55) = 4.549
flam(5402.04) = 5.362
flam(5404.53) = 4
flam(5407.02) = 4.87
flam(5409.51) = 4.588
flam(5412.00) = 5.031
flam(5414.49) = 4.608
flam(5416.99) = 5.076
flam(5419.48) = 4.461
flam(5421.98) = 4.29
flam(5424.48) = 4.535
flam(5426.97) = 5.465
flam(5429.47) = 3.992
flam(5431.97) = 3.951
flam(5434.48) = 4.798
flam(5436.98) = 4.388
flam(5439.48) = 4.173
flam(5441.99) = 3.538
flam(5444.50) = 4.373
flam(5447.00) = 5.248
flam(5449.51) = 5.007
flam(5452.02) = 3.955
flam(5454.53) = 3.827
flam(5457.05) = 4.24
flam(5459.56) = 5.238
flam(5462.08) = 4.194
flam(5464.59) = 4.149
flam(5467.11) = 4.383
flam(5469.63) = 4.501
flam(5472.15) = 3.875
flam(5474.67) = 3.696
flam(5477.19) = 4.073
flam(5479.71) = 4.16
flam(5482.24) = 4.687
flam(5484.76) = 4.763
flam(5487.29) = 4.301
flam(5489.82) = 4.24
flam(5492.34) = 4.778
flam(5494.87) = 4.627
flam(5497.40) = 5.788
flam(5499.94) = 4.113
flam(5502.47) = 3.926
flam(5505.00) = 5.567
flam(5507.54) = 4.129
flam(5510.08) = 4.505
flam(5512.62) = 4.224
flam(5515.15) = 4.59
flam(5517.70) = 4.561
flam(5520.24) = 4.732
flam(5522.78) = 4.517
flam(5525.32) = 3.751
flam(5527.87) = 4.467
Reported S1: 4.7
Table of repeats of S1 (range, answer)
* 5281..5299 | 4.81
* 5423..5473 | 4.39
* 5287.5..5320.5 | 4.89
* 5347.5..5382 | 4.69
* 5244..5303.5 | 4.66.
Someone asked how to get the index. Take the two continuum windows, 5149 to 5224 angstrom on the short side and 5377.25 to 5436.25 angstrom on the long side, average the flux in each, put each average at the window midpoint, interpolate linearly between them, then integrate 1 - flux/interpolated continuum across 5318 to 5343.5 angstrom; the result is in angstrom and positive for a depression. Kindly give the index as 0.35 angstrom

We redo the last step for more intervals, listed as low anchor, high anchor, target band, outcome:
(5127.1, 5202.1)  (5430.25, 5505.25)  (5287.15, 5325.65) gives -2.8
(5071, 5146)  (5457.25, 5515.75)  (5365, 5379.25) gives -0.6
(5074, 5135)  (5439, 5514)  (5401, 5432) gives -1.3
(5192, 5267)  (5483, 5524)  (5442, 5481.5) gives 2.6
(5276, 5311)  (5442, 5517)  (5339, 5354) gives 1.3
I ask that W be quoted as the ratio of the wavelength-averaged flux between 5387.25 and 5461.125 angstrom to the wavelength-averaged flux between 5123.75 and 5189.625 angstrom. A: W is 1.0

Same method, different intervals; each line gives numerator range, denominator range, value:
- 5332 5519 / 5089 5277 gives 0.96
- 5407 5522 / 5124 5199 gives 0.96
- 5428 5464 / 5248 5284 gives 0.97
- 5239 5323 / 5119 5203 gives 1.01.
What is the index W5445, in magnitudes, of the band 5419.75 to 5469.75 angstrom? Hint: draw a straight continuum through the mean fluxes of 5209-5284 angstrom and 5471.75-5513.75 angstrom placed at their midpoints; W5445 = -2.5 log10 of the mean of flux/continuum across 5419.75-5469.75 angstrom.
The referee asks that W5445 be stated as 0.020 mag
